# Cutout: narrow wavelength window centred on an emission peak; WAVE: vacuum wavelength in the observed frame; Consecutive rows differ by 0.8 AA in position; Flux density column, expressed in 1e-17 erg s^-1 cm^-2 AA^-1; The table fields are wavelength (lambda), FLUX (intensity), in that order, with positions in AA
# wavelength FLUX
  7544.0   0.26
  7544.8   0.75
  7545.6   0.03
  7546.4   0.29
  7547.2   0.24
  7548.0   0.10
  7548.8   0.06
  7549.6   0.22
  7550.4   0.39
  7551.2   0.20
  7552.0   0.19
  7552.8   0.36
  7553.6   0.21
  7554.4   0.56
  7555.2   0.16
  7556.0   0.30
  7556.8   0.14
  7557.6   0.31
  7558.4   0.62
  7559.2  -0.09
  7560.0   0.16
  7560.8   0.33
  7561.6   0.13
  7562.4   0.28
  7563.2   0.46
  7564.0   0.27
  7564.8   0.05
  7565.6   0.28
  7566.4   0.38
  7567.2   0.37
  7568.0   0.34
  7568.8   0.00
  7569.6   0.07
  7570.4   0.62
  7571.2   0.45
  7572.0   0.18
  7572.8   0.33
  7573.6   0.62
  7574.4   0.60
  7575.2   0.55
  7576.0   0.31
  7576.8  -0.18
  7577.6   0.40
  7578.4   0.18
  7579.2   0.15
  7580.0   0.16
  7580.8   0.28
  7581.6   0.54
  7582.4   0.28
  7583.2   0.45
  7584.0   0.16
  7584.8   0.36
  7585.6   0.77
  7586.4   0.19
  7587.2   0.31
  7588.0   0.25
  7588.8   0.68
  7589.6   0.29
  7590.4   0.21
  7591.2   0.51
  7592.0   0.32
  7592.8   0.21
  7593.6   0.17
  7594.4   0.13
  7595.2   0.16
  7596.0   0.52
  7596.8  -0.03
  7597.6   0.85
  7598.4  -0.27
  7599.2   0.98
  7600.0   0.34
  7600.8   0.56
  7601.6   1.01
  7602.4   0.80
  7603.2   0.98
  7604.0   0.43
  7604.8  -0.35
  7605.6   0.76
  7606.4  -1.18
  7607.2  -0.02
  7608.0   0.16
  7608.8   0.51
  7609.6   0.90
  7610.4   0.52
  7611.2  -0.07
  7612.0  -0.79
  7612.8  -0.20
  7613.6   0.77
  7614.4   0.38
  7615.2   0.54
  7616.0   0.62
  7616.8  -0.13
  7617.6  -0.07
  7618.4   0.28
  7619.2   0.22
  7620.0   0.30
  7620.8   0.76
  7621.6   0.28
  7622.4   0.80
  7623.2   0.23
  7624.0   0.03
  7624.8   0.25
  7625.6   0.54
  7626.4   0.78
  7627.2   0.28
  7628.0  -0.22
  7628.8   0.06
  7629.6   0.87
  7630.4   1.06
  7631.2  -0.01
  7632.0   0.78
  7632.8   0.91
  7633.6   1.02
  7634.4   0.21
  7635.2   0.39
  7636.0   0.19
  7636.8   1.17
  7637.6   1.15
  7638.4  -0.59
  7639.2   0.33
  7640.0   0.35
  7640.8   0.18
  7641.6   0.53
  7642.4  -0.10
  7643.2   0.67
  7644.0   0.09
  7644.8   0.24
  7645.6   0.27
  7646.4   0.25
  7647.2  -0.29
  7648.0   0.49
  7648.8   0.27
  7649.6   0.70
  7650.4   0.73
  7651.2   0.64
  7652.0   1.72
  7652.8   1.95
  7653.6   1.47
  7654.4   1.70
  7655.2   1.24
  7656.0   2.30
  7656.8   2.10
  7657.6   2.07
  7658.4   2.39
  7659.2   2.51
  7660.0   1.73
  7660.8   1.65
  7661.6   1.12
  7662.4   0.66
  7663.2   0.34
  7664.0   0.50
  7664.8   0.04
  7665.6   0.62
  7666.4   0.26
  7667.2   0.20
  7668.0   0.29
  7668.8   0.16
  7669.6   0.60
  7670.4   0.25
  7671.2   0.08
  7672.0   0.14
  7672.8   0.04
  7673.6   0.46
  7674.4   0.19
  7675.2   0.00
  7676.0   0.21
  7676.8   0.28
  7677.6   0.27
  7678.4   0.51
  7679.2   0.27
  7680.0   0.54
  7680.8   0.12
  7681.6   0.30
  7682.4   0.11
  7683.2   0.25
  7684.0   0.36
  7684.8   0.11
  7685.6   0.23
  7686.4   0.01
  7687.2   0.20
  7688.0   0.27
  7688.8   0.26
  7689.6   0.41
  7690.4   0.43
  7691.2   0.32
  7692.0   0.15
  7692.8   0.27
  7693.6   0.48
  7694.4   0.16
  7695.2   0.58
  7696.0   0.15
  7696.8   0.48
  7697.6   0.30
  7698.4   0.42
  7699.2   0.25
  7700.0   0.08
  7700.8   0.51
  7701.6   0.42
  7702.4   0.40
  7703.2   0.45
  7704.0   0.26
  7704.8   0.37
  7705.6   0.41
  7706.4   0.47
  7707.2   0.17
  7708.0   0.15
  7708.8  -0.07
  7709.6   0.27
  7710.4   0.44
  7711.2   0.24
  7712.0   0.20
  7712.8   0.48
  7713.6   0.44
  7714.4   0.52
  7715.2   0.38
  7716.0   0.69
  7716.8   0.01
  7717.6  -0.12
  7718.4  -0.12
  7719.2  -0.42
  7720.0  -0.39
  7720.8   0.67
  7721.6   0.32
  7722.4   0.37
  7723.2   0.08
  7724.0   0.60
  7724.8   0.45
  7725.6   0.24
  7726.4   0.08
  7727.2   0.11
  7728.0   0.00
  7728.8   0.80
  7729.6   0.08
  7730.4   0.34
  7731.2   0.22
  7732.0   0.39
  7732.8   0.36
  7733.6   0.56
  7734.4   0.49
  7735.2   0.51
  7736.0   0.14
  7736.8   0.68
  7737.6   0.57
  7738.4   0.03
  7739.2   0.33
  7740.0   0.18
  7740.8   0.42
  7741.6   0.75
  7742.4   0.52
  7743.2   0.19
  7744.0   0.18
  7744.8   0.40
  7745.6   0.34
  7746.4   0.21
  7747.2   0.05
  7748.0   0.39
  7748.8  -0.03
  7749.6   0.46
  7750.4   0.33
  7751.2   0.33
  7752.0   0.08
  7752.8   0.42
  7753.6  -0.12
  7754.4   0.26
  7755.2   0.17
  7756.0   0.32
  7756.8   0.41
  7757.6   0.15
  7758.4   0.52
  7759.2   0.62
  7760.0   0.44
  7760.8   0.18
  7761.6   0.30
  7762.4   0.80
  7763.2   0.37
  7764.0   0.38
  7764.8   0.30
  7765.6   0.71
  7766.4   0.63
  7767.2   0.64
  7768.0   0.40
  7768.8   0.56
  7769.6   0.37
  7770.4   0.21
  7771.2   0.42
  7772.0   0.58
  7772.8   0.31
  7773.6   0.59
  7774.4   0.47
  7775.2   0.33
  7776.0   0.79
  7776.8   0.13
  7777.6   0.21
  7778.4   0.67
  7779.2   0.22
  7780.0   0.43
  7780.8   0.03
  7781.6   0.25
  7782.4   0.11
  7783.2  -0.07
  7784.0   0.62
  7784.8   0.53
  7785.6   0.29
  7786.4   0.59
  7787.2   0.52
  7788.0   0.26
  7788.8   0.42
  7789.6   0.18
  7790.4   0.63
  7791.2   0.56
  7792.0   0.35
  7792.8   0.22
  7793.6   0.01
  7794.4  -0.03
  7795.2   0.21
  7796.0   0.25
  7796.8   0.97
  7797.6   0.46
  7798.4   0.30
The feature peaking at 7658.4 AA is [O II] 3727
